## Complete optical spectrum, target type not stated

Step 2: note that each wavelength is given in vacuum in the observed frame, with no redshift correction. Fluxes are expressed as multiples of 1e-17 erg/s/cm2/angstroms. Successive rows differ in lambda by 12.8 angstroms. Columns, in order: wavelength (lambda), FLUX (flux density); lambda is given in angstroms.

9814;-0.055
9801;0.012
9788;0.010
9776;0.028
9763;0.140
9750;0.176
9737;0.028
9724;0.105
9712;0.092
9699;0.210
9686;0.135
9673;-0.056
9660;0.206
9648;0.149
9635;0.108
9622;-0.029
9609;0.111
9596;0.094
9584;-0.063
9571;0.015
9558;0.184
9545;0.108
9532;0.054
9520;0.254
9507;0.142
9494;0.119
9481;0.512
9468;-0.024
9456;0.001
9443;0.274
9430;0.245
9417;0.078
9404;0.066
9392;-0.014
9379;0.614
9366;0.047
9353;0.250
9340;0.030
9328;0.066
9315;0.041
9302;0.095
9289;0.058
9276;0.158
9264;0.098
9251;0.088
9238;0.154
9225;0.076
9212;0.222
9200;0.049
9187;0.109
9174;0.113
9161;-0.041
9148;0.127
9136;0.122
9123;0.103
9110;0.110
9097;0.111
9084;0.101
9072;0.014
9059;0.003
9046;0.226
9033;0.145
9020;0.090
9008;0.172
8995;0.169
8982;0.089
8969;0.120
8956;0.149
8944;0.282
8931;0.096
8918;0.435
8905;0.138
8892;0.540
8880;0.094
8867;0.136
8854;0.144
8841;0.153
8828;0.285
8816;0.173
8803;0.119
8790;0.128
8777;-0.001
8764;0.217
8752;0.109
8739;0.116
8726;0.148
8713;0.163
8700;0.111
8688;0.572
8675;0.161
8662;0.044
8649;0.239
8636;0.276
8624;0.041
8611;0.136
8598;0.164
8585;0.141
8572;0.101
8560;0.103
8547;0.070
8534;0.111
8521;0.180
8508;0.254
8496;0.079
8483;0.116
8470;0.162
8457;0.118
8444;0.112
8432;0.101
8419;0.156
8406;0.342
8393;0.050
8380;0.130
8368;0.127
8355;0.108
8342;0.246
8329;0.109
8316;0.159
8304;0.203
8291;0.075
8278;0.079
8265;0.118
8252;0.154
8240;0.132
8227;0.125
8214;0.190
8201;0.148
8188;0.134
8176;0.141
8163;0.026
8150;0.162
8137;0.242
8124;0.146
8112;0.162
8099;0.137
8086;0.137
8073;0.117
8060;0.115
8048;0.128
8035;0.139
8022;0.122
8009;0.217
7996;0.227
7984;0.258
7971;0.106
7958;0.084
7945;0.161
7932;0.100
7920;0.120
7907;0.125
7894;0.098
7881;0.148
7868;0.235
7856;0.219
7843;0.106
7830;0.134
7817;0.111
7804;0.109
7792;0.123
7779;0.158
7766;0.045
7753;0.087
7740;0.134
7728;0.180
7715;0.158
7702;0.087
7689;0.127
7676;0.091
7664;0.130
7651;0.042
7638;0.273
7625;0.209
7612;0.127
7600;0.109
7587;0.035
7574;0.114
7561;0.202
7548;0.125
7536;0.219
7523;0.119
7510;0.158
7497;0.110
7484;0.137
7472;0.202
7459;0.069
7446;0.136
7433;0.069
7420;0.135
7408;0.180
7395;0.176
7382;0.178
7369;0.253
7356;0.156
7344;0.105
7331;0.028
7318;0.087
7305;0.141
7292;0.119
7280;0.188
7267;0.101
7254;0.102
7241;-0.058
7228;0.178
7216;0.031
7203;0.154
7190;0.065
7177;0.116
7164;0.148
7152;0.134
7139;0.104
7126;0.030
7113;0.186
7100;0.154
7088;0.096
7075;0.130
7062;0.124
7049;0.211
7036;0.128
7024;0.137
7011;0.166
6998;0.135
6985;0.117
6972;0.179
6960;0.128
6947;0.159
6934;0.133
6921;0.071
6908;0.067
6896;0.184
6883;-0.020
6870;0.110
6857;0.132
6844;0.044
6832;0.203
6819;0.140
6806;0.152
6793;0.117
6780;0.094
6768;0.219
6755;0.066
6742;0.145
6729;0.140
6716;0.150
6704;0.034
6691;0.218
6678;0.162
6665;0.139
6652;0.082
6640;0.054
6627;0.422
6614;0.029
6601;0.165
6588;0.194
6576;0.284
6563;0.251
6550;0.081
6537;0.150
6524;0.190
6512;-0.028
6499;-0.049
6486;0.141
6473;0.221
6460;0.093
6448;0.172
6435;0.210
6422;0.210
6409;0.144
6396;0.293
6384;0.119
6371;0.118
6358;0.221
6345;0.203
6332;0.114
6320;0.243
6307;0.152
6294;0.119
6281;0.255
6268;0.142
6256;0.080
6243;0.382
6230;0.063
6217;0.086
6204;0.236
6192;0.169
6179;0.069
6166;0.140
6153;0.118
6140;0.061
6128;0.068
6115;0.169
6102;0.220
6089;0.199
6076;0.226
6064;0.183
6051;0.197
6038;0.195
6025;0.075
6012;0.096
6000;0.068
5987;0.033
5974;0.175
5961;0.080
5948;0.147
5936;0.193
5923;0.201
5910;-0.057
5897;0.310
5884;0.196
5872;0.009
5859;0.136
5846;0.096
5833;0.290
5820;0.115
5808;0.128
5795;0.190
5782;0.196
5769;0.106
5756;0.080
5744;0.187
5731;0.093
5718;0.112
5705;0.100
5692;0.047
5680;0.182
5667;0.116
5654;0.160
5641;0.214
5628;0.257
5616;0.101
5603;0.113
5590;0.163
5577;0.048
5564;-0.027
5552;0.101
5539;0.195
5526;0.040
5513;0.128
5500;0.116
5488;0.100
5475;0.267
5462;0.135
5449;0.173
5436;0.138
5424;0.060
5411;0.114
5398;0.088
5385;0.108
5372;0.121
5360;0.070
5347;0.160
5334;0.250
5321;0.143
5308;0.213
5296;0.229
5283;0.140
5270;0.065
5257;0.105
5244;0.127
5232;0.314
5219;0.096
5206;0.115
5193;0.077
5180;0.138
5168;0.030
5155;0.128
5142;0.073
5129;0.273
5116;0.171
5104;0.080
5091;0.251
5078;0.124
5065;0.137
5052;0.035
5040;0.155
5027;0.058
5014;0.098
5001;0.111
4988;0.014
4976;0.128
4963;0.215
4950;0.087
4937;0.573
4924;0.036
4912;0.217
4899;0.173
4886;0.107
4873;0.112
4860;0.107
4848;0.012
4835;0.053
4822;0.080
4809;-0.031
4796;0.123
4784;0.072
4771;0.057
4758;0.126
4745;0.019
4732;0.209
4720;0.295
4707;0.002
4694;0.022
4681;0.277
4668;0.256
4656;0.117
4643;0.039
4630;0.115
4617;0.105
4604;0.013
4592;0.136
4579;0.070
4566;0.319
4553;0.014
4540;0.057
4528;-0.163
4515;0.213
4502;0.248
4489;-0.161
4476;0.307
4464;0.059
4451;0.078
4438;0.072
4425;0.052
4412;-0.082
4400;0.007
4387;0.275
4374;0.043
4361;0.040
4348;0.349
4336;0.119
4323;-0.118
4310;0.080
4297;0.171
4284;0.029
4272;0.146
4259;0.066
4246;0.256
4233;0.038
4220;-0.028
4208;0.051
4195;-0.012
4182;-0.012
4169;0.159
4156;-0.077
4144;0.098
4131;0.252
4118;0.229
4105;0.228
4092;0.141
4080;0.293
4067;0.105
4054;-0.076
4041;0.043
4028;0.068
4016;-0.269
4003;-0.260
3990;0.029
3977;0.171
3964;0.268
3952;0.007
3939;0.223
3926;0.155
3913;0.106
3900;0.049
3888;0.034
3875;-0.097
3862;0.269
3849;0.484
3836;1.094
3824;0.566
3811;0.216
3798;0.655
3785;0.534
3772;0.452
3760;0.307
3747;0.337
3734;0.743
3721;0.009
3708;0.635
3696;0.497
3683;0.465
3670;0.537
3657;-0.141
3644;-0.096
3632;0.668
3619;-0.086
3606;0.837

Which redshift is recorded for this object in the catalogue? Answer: 0.32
